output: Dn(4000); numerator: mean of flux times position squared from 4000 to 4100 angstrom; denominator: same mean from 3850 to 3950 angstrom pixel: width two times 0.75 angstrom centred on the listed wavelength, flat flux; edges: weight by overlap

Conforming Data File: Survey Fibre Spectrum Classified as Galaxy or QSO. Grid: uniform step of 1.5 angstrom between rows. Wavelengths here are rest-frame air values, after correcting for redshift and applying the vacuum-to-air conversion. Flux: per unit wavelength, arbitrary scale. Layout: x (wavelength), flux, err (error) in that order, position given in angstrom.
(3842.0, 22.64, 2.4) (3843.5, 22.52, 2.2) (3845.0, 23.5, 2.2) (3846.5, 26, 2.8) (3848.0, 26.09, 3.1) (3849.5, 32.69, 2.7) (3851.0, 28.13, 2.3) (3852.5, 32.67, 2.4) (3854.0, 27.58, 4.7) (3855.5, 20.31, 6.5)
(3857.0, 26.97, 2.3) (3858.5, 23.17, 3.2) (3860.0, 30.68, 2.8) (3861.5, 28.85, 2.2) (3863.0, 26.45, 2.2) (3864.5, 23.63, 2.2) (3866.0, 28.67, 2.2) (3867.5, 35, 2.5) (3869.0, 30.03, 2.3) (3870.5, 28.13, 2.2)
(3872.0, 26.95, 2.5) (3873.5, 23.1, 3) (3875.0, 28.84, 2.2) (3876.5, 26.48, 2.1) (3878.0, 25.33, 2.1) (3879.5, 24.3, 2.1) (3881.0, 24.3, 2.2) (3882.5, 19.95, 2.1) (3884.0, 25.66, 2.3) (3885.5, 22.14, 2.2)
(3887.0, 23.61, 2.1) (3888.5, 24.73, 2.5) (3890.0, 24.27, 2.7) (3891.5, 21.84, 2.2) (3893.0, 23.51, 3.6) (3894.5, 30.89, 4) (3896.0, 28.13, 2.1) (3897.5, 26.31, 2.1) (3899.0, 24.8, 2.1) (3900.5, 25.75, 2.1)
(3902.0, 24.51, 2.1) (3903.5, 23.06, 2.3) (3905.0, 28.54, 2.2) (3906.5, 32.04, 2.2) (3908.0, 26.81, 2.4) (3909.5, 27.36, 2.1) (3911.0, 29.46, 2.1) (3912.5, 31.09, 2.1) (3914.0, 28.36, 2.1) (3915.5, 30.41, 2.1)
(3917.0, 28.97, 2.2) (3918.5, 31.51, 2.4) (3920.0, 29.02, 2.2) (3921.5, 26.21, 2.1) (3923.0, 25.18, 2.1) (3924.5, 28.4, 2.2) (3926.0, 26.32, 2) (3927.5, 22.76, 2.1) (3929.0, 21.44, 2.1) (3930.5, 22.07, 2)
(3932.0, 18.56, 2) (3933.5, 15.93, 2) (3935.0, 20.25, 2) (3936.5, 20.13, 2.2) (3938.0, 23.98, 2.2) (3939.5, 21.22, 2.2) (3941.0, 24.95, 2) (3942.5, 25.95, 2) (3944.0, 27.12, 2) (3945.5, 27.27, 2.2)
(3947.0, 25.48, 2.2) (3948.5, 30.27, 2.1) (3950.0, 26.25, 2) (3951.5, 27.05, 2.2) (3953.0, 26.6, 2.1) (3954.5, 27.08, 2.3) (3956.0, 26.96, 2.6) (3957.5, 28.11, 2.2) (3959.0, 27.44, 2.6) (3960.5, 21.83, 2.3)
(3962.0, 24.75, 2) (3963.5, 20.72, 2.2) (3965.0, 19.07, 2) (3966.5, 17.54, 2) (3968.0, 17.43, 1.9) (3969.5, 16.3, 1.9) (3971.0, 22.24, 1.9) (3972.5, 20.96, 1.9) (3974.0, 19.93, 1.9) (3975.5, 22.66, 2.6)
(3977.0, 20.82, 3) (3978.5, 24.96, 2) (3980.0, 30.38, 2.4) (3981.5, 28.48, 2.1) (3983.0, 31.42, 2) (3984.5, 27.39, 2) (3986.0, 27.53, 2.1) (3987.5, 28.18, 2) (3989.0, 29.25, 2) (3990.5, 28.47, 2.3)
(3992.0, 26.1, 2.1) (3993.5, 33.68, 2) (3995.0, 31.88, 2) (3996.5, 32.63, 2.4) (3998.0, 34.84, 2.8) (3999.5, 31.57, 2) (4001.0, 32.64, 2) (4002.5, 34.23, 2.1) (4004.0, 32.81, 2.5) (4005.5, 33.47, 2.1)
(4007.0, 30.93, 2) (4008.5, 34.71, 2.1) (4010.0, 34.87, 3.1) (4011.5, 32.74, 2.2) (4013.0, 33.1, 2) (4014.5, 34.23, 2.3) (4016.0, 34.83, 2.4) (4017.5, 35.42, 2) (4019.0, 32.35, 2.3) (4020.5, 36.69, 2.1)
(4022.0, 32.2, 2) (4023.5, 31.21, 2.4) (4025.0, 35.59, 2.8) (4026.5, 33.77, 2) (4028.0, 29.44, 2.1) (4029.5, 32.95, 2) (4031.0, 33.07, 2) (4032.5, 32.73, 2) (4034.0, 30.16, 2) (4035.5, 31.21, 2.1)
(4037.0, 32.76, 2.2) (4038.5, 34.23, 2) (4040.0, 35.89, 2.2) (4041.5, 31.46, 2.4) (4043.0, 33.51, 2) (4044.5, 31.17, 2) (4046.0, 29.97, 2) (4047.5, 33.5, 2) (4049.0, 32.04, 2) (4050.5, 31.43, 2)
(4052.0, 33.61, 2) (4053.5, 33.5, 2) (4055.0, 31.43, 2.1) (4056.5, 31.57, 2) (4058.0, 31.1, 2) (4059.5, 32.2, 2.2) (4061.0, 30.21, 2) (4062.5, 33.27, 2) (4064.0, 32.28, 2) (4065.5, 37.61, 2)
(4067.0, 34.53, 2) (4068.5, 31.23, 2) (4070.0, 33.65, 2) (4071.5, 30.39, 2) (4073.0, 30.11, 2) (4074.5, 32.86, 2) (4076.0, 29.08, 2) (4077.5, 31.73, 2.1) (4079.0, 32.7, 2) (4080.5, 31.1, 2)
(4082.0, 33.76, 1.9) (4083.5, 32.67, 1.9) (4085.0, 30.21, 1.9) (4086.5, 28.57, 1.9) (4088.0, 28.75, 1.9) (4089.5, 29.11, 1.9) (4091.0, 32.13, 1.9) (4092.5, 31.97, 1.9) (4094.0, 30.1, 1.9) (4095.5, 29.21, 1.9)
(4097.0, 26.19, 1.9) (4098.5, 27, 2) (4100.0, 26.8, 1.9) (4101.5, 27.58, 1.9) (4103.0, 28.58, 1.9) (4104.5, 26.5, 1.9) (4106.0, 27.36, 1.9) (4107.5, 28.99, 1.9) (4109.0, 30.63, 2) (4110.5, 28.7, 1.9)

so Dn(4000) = 1.3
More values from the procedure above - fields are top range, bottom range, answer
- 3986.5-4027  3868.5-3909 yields 1.35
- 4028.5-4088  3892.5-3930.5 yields 1.27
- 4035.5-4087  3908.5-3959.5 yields 1.33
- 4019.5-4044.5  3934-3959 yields 1.34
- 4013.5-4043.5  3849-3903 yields 1.36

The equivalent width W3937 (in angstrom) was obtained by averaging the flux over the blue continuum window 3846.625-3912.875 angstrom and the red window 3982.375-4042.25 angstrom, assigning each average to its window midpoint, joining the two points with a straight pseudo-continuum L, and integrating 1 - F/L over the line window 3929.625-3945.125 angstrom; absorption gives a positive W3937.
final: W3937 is 3.72 angstrom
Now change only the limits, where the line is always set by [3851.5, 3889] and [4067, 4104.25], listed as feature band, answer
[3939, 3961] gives 1.1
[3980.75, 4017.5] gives -3.9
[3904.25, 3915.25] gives -0.9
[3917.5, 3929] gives 0.2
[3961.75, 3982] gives 4.6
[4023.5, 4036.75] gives -1.4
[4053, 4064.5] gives -0.8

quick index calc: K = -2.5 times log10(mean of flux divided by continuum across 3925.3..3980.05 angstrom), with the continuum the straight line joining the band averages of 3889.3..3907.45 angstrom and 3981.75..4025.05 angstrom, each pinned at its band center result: 0.25 mag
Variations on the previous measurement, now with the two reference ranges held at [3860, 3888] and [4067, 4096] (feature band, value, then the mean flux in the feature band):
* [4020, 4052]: -0.09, 32.6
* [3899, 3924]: -0.03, 27.9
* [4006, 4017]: -0.14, 33.7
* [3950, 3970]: 0.21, 23.3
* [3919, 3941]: 0.19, 23.1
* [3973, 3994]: 0.07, 26.9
